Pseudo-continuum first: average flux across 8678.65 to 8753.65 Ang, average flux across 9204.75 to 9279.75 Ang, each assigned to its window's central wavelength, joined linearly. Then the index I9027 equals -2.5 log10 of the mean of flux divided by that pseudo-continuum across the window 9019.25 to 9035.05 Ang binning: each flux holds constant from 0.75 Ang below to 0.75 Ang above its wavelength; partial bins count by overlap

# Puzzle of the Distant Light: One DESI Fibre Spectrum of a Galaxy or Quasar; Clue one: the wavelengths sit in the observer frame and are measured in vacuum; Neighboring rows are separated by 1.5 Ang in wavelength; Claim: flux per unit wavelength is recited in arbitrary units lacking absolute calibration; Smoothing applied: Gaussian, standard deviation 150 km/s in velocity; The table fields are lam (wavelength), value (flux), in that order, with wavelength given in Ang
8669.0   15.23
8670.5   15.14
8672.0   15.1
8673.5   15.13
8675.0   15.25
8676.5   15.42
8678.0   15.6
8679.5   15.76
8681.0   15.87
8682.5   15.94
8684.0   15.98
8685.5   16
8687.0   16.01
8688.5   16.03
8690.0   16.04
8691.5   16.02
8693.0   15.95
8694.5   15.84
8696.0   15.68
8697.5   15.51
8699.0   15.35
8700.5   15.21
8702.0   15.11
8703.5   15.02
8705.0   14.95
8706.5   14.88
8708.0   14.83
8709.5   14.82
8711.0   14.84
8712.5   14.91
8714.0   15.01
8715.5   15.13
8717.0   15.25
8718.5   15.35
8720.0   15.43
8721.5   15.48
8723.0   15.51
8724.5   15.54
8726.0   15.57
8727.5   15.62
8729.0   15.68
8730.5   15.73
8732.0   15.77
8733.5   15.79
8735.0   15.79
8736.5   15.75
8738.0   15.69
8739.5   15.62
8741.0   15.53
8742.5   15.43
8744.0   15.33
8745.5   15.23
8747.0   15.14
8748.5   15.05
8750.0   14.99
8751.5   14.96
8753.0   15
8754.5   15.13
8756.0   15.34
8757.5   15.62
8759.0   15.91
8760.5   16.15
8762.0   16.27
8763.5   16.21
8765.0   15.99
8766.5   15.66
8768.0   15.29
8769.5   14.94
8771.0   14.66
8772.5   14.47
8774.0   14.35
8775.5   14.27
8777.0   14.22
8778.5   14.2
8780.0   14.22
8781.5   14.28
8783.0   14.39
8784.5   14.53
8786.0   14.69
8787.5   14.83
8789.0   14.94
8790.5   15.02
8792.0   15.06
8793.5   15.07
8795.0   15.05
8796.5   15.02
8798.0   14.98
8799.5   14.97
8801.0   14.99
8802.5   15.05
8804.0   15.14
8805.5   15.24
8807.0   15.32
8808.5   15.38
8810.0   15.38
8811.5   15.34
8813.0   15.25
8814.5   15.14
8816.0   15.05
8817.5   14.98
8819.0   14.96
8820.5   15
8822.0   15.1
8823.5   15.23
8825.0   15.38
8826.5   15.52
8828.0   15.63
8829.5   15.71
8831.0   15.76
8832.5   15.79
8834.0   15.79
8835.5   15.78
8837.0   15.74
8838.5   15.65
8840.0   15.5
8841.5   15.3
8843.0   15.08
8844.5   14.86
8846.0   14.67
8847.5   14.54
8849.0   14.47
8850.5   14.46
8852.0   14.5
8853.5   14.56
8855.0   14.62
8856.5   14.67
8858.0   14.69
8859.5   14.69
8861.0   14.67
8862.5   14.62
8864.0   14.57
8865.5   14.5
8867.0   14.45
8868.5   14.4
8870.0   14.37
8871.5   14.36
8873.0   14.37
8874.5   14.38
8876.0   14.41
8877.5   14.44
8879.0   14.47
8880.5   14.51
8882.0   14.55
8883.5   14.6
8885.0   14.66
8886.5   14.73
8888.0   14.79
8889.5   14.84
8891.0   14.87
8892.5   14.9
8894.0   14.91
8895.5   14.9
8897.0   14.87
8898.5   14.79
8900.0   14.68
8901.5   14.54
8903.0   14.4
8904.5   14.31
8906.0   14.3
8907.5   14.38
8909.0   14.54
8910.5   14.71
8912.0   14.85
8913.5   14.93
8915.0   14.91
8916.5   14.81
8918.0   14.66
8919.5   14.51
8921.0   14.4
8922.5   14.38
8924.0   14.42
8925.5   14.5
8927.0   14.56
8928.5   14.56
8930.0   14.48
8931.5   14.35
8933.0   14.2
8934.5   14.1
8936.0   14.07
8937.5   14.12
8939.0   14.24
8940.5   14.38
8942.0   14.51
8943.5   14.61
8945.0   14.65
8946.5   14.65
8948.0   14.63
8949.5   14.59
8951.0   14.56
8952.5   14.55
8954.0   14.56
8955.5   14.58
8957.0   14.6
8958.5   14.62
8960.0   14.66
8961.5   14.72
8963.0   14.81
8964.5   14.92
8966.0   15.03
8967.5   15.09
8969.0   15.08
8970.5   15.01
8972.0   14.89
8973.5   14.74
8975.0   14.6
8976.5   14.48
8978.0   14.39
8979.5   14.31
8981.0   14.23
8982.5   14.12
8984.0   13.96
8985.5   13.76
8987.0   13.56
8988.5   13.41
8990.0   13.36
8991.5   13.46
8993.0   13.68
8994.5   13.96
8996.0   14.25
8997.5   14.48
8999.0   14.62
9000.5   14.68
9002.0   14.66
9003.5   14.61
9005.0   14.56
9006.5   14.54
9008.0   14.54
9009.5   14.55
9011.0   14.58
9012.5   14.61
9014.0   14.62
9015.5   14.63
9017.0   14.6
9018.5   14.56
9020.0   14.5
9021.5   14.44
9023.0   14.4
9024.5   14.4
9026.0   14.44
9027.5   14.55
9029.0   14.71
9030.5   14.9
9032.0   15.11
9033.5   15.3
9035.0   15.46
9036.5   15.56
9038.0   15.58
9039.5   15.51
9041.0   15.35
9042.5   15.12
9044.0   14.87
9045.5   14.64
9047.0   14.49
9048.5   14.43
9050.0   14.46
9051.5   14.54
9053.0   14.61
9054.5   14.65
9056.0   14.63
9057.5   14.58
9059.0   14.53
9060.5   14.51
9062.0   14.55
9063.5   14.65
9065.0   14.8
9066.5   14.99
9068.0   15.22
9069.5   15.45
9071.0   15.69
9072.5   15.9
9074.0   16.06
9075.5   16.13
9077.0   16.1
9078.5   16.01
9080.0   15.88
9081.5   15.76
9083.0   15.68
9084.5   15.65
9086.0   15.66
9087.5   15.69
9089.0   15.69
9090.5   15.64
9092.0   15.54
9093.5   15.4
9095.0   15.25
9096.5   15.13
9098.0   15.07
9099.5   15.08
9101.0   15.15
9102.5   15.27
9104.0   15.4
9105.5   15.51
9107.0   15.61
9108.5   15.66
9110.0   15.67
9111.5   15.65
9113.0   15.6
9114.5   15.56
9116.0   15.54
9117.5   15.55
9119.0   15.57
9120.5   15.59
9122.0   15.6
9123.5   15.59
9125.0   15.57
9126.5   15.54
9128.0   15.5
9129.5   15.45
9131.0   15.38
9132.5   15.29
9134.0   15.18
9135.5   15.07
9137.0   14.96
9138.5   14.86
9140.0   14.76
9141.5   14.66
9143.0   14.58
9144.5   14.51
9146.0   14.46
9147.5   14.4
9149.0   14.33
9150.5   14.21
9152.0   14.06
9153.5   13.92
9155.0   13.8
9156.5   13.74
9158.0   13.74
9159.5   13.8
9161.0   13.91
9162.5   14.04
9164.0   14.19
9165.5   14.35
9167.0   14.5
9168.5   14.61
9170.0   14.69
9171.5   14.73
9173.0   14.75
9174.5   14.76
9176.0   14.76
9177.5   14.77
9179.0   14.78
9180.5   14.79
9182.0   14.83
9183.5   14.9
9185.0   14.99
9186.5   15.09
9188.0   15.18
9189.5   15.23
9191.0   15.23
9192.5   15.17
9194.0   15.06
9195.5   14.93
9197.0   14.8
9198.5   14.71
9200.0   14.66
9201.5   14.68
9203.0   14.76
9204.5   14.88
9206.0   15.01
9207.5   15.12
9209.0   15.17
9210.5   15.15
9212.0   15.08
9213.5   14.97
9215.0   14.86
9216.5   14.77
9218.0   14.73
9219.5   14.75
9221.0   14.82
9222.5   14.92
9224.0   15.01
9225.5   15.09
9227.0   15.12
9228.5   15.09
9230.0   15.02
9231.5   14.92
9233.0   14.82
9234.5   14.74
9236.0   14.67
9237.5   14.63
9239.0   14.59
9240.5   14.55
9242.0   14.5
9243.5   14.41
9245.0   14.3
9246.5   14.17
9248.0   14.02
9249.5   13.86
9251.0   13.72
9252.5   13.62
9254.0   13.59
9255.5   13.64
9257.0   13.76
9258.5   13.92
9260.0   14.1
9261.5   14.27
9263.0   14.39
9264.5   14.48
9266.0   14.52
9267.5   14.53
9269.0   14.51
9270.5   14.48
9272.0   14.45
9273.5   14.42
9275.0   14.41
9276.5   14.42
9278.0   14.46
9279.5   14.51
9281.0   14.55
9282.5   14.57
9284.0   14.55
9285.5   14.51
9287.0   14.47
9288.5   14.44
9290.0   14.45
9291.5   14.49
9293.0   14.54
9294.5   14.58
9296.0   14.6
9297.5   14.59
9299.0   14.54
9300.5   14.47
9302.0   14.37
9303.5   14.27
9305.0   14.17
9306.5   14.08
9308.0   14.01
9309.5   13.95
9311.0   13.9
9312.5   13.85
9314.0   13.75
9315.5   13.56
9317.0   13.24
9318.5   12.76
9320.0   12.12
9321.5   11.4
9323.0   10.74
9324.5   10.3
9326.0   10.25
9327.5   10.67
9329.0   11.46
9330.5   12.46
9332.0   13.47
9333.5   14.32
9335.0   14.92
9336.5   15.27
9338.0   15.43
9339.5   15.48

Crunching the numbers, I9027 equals 0.015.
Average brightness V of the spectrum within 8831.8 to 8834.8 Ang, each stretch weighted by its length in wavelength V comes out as 15.8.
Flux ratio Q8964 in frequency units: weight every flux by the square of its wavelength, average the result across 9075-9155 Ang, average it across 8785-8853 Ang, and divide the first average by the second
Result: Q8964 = 1.1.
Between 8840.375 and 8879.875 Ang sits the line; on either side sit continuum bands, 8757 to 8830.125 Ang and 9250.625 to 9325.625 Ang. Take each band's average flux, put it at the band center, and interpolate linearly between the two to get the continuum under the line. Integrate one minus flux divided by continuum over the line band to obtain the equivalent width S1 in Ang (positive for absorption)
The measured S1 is 0.9 Ang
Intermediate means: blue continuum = 15.1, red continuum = 13.9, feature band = 14.6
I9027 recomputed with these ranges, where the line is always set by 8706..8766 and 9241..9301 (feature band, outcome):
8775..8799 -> 0.05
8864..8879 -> 0.05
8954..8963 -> 0.02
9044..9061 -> 0.02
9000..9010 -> 0.02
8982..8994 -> 0.10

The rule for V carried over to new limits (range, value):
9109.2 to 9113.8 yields 15.6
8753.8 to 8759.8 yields 15.5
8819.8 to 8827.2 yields 15.2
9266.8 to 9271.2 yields 14.5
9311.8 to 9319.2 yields 13.4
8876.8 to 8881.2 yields 14.5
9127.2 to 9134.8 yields 15.4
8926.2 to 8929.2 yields 14.6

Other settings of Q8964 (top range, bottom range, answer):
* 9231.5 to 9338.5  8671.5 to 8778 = 1.02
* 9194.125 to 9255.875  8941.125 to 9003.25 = 1.07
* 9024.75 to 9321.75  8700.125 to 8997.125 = 1.07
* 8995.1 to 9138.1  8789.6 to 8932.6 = 1.07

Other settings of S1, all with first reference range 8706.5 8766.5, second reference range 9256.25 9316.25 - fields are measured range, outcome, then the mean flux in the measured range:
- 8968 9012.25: 1.8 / 14.3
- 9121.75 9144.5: -0.8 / 15.2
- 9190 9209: -0.6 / 14.9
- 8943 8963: 0.5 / 14.6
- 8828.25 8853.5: 0.0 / 15.2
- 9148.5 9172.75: 0.7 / 14.2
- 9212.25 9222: -0.2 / 14.8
